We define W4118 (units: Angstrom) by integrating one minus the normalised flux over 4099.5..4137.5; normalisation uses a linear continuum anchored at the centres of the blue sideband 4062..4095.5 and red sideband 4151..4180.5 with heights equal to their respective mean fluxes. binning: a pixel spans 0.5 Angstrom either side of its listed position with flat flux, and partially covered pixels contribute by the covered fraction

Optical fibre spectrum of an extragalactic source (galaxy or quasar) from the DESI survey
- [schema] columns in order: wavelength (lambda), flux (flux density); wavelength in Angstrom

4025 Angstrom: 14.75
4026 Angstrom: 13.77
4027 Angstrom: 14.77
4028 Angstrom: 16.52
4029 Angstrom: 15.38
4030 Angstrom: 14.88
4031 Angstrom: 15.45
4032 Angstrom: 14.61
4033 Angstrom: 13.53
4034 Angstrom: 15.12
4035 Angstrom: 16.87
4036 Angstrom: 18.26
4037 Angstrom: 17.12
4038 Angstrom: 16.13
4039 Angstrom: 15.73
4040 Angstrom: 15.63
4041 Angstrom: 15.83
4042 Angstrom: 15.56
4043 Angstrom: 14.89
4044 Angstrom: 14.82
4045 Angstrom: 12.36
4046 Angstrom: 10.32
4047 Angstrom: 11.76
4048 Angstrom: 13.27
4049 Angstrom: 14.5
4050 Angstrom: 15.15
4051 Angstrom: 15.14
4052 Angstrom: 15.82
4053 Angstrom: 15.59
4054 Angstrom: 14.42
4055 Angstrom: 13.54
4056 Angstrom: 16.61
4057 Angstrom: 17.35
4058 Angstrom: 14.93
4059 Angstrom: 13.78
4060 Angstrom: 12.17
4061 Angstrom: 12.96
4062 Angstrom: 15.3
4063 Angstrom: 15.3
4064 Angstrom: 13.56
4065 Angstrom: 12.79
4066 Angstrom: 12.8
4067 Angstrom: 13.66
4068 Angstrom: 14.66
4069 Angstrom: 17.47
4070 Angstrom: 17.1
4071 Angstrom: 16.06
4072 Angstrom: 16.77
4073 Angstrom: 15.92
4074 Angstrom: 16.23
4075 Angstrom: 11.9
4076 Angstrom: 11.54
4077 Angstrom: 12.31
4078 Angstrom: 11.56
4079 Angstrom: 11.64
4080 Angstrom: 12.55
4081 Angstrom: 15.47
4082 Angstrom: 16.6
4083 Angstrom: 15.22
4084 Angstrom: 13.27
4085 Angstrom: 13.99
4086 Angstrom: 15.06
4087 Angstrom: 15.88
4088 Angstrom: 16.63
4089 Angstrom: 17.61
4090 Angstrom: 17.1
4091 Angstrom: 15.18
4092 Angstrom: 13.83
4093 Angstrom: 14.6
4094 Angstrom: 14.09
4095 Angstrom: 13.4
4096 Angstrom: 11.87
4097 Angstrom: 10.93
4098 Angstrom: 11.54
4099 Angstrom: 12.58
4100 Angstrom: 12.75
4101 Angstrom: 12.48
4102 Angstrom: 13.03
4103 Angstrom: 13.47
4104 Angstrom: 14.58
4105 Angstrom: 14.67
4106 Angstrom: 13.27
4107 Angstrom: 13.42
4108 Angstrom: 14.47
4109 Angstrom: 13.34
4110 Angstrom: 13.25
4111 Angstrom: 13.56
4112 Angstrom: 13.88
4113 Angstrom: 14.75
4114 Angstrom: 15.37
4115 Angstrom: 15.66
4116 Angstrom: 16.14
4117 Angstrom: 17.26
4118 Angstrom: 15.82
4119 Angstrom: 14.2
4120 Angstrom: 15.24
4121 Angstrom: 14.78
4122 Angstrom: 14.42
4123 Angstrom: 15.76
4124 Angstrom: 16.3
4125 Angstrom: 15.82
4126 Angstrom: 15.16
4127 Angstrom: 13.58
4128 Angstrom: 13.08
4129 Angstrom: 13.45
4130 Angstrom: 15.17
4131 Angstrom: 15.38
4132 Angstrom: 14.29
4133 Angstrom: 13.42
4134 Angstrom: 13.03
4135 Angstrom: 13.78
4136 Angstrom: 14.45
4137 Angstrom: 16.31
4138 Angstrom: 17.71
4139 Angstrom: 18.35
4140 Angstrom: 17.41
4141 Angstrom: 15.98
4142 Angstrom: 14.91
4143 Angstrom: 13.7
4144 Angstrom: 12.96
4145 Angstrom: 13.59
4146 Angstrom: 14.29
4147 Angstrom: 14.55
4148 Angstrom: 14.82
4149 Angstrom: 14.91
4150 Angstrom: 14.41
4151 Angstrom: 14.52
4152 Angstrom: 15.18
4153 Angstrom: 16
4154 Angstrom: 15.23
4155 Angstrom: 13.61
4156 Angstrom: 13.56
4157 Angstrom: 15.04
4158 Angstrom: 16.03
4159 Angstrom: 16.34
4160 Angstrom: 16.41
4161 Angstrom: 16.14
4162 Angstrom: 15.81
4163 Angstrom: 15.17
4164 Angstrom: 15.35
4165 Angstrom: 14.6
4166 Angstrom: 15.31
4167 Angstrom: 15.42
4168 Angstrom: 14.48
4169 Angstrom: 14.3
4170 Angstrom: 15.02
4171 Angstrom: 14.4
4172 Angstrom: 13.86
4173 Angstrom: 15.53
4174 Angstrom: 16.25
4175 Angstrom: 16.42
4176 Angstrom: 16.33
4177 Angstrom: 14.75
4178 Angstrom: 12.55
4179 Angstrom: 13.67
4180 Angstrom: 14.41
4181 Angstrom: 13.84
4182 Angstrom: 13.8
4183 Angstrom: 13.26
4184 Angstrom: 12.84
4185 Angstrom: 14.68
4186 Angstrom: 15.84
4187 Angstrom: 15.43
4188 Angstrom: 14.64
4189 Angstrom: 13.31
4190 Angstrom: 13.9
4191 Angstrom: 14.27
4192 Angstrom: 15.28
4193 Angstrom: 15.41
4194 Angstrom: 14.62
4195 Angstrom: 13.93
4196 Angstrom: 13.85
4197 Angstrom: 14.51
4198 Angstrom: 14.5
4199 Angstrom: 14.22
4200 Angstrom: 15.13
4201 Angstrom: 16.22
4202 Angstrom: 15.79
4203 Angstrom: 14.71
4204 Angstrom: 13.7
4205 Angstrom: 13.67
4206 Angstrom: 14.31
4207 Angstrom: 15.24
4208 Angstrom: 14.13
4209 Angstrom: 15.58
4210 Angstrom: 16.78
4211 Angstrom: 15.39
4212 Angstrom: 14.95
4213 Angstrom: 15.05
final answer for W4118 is 1.0 Angstrom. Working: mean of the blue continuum 14.6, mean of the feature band 14.4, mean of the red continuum 15.1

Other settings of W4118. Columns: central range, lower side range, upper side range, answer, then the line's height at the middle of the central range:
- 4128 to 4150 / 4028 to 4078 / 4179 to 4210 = -0.33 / 14.6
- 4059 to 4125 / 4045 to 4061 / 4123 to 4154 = 0.84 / 14.5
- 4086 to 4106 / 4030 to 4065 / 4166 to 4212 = 0.98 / 14.7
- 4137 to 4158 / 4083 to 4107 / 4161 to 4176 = -0.32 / 14.9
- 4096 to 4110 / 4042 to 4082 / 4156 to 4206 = 1.32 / 14.4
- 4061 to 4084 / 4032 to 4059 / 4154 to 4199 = 0.93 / 14.9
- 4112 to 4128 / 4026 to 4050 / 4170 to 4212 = -0.49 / 14.8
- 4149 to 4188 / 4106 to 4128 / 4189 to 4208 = -0.61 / 14.7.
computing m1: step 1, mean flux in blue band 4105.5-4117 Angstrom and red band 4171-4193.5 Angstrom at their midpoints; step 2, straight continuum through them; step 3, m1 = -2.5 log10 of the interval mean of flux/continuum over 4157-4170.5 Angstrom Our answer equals -0.06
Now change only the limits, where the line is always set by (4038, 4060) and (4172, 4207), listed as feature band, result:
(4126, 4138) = 0.02 mag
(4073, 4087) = 0.06 mag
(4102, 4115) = 0.04 mag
